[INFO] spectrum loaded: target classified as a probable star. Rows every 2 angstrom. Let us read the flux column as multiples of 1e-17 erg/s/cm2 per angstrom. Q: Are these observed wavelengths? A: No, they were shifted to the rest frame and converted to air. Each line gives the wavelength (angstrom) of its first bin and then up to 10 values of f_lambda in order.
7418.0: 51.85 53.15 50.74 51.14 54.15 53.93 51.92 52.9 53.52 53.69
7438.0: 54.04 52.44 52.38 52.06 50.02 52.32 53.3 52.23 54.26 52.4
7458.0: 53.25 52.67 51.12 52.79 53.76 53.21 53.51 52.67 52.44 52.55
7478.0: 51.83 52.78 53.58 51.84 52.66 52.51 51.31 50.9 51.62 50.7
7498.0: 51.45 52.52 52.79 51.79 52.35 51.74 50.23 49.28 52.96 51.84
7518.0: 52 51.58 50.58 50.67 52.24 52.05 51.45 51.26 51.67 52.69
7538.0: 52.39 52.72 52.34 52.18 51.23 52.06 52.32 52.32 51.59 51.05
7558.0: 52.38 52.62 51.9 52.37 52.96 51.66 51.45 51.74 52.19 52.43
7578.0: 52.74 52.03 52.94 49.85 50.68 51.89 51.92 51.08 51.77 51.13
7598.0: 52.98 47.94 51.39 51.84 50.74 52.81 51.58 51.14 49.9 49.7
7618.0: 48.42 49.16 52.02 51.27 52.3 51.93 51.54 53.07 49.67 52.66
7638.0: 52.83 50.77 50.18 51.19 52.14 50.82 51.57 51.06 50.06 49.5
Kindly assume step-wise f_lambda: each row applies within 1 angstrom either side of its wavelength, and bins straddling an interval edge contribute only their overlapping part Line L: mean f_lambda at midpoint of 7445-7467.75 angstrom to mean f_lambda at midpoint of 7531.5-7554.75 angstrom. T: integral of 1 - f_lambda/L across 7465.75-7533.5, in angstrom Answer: 0.5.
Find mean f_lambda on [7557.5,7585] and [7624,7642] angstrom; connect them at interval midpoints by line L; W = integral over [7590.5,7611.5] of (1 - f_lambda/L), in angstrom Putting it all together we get 0.23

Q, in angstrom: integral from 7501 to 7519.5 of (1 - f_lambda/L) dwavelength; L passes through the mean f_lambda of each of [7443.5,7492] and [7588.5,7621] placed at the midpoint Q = 0.12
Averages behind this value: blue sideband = 52.5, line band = 51.7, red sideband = 50.9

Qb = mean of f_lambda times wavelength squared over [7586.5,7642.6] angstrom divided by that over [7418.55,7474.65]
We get 1.0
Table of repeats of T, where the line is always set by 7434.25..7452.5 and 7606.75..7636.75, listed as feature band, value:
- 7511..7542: 0.1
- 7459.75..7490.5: -0.2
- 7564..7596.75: -0.2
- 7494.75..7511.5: 0.1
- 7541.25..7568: -0.2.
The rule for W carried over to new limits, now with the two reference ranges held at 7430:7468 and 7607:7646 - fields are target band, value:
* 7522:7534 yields 0.1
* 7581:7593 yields 0.0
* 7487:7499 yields 0.2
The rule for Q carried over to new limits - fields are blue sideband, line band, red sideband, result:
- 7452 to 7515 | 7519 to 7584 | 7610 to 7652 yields -0.3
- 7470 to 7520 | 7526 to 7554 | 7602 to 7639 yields -0.2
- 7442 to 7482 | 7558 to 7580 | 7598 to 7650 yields -0.2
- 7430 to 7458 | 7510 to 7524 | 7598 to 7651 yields 0.2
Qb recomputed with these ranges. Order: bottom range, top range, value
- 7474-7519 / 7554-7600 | 1.02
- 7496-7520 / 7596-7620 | 1.01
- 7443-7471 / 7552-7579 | 1.02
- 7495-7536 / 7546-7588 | 1.02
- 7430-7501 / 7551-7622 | 1.01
